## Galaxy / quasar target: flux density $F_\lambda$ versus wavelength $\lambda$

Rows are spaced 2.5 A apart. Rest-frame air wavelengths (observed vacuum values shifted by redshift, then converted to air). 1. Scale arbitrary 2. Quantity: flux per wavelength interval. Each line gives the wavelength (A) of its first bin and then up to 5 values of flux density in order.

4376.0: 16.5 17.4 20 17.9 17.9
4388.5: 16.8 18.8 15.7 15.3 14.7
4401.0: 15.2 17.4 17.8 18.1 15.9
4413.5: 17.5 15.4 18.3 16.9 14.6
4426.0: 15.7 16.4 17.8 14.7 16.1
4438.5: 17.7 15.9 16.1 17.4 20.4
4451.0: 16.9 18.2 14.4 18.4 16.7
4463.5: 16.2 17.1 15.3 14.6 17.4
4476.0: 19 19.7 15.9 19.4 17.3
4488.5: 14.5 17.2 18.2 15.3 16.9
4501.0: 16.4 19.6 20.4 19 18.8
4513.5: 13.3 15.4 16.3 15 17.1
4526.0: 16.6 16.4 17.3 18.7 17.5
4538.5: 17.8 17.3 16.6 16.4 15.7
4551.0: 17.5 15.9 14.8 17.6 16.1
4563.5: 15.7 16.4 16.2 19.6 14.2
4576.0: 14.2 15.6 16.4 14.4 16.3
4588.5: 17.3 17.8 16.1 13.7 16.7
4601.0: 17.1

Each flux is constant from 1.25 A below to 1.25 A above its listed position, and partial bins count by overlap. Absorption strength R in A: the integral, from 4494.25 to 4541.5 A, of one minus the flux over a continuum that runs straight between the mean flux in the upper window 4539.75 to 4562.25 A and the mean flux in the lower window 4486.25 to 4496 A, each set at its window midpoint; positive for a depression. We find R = -1.81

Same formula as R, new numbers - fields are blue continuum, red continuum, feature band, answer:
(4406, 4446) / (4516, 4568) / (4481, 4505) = -0.85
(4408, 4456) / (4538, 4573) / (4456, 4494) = -0.70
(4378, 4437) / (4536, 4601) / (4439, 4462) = -0.75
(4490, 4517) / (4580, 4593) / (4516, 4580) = 1.40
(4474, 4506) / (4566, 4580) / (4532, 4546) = -0.69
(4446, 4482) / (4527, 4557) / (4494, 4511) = -1.00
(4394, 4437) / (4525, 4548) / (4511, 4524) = 1.04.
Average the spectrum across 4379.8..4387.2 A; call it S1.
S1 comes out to 18.6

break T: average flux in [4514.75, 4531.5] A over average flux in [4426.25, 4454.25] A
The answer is 1.0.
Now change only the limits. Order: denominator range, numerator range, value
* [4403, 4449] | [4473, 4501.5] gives 1.03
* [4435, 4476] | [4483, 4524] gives 1.01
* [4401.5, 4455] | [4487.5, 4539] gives 1.01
